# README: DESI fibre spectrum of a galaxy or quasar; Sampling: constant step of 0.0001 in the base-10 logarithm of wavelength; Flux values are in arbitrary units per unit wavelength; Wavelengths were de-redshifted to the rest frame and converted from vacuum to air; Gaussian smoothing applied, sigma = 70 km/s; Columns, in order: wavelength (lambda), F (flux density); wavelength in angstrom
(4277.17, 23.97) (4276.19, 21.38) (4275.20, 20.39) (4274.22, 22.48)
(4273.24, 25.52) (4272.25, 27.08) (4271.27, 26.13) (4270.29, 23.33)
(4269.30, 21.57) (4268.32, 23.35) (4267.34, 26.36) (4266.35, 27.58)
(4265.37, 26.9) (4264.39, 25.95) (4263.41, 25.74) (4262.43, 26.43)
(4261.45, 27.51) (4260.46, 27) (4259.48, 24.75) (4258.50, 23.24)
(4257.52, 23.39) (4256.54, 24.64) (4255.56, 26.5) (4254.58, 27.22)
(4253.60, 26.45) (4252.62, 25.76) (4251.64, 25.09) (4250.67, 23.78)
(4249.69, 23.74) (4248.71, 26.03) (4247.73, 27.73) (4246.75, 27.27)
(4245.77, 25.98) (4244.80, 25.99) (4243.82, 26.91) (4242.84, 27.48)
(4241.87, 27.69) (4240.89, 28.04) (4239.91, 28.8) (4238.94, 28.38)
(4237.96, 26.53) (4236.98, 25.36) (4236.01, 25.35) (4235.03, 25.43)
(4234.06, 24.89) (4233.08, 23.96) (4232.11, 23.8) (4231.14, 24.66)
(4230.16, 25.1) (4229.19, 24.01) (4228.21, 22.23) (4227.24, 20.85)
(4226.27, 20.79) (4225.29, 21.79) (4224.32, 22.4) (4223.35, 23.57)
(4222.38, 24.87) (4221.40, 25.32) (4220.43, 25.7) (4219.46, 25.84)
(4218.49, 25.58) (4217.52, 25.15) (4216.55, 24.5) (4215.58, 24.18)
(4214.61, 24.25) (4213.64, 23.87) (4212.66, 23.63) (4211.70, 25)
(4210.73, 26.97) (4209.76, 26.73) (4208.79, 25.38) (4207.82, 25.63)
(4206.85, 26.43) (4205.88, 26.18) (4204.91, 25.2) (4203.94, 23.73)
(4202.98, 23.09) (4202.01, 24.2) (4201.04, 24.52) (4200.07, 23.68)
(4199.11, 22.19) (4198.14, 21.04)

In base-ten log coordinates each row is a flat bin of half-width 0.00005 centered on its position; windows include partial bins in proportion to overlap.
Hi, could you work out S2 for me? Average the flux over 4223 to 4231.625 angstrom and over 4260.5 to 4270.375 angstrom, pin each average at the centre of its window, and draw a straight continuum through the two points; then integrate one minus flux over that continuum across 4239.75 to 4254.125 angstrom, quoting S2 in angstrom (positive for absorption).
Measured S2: -1.3 angstrom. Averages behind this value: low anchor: 22.8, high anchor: 25.6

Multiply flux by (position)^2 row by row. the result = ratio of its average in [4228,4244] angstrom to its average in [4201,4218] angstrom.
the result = 1.0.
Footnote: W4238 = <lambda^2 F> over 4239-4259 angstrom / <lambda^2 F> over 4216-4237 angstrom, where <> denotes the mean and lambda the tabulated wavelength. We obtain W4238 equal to 1.09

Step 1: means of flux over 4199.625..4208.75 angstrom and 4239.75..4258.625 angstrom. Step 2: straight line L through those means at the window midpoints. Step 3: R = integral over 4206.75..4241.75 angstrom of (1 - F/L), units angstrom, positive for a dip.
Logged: 0.66 angstrom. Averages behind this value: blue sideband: 24.8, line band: 24.9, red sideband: 26.1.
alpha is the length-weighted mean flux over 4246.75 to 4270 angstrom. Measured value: 25.5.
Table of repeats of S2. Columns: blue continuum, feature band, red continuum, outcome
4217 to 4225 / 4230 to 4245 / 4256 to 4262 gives -0.77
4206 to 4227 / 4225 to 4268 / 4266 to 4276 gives -1.99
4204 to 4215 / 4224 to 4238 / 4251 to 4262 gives 0.93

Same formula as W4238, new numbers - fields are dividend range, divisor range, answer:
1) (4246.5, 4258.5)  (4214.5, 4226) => 1.06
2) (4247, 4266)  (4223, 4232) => 1.14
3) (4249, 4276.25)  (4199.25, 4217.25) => 1.04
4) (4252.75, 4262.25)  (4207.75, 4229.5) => 1.08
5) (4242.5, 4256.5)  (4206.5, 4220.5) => 1.05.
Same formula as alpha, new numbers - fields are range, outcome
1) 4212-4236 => 24.1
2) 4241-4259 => 25.9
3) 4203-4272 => 25.2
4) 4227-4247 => 25.7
